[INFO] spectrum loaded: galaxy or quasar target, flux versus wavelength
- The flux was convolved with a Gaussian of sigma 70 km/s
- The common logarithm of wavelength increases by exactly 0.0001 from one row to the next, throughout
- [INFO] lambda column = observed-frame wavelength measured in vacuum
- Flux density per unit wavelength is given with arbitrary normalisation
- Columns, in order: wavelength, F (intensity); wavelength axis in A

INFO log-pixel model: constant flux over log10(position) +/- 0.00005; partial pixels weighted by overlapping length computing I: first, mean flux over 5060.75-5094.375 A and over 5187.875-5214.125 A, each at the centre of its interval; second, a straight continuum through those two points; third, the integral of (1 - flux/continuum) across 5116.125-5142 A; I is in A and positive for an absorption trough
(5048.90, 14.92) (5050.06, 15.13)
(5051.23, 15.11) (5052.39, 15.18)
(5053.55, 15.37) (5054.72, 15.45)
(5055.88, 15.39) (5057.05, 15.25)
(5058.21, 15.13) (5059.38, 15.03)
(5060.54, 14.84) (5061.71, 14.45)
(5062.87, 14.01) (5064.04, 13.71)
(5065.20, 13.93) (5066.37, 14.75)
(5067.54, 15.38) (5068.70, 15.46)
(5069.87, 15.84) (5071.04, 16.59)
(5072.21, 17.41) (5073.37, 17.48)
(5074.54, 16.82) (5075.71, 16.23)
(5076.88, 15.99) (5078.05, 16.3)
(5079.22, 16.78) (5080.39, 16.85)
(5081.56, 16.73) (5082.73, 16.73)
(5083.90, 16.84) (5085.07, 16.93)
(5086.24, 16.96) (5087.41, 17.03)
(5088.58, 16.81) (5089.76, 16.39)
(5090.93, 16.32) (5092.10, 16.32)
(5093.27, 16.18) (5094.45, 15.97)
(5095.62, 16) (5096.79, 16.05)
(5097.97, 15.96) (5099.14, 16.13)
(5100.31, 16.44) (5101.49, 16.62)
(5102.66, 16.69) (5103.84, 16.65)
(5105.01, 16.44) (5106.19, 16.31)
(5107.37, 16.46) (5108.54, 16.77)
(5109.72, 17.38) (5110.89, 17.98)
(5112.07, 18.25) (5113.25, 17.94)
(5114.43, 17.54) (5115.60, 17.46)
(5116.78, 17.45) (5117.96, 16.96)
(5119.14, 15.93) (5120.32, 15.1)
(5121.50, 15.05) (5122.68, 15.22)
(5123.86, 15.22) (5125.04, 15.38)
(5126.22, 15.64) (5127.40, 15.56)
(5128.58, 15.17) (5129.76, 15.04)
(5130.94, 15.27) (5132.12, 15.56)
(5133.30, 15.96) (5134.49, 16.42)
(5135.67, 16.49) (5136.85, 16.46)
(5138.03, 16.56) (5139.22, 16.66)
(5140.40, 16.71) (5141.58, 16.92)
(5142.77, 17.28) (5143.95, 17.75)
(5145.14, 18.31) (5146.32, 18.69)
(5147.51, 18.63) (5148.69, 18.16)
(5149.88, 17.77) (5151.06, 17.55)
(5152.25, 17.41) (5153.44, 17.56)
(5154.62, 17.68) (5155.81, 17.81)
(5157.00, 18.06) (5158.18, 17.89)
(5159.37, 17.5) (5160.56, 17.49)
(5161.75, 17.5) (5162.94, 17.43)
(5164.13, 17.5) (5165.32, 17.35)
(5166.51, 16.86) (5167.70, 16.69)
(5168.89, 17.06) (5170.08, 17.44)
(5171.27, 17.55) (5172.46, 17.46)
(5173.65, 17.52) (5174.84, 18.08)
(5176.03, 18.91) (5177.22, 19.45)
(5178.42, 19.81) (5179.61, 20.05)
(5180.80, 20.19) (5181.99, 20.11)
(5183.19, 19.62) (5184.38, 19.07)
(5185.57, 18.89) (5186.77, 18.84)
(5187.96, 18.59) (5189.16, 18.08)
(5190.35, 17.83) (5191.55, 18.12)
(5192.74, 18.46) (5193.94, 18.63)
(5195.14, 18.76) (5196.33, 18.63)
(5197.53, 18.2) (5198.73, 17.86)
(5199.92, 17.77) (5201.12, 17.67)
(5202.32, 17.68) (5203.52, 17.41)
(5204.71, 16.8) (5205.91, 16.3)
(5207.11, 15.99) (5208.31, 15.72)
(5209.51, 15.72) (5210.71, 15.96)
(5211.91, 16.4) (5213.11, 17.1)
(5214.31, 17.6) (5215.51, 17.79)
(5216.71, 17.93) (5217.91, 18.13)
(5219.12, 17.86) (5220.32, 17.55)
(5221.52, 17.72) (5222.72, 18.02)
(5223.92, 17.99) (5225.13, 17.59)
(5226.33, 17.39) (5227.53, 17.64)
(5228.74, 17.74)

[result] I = 1.1 A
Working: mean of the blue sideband 16.1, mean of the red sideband 17.4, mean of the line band 15.9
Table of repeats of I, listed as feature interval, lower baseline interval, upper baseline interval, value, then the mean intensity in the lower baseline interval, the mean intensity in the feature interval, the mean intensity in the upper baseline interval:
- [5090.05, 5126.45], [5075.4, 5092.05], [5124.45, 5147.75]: 0.2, 16.6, 16.5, 16.5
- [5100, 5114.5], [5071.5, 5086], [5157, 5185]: 0.2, 16.8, 17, 18.2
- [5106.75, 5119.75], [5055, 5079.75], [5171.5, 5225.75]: -0.7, 15.6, 17.3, 18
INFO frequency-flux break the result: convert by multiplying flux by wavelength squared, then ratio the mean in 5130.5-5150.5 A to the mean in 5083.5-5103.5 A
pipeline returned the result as 1.1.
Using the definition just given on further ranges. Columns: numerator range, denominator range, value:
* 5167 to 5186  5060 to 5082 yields 1.23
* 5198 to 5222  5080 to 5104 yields 1.09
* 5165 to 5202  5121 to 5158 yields 1.12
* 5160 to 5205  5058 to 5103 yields 1.18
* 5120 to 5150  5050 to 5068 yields 1.14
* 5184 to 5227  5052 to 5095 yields 1.17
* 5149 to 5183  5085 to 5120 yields 1.10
